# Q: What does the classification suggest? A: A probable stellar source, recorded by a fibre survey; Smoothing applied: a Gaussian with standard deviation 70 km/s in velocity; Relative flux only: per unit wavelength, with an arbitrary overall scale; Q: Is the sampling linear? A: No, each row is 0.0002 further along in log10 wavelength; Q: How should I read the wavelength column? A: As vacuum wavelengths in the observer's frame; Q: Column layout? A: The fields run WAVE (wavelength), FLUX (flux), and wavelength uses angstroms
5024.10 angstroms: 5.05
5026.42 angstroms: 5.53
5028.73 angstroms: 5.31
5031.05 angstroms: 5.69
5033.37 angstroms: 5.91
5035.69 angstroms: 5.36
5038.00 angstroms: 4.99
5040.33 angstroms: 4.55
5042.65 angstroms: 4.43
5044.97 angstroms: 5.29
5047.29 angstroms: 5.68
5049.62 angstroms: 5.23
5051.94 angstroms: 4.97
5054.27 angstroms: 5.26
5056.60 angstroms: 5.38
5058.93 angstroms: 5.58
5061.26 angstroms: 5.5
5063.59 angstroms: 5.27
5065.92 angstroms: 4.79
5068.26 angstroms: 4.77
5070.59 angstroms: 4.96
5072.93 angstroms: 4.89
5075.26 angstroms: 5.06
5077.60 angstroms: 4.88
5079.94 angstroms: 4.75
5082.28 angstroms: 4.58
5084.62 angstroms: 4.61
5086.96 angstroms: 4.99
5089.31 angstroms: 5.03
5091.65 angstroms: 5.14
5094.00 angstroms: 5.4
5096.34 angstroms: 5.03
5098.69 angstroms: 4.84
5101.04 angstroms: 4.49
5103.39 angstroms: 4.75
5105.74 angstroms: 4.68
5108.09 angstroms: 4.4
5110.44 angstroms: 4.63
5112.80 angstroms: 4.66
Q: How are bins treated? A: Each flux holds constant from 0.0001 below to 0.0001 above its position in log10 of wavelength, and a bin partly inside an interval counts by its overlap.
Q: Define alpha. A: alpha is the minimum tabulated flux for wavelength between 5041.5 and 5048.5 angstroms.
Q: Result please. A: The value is 4.43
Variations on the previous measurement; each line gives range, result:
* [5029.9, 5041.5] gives 4.55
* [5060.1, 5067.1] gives 4.79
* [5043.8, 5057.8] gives 4.97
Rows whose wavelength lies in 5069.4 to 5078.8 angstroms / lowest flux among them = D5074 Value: 4.88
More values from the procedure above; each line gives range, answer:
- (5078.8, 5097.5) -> 4.58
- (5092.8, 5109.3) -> 4.4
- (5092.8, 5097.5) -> 5.03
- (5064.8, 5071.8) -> 4.77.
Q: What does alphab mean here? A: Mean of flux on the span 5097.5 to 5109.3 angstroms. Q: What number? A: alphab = 4.63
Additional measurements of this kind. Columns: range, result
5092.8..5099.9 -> 5.09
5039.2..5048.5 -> 4.99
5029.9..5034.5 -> 5.8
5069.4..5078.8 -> 4.95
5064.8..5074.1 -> 4.85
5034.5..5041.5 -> 4.97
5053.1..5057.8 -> 5.32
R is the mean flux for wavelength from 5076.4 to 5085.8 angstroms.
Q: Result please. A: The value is 4.71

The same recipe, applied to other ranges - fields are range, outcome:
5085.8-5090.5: 5.01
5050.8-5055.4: 5.11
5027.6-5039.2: 5.45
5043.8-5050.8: 5.4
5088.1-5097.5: 5.15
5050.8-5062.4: 5.34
